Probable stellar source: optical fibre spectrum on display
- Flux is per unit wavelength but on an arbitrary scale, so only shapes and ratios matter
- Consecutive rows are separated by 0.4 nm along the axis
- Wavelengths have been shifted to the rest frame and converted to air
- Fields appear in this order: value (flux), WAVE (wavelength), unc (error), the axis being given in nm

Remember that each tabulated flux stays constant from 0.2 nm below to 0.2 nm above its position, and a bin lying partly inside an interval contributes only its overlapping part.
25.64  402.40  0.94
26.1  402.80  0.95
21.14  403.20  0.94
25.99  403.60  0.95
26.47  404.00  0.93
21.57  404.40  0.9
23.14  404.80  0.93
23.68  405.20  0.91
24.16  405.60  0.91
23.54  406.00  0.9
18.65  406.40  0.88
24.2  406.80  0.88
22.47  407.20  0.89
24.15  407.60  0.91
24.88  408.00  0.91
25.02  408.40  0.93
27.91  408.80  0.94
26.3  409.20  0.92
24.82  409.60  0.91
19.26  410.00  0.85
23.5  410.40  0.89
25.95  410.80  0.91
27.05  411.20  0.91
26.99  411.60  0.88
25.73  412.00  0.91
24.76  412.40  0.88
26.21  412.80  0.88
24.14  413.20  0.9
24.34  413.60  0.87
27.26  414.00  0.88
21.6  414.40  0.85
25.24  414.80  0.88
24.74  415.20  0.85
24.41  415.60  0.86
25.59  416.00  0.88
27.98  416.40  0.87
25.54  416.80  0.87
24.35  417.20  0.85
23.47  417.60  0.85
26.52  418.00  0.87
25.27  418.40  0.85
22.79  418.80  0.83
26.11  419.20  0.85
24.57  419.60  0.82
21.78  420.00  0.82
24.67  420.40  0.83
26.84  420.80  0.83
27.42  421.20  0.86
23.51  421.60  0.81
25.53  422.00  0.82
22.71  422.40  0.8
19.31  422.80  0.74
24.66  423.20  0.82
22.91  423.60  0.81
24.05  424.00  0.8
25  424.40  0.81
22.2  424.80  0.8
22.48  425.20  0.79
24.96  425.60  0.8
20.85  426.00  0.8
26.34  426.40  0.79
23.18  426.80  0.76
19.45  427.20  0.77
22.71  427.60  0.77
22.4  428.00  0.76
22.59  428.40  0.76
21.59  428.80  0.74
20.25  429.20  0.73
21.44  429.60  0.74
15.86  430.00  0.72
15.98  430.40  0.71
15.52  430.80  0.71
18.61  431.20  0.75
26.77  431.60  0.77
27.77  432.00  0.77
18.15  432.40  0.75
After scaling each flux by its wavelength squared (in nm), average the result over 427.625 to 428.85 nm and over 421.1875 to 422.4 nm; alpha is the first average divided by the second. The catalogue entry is 0.93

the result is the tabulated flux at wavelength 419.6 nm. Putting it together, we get 24.57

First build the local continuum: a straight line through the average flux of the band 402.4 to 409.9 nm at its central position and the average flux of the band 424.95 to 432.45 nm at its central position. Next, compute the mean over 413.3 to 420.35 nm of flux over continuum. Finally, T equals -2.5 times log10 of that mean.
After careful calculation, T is -0.088 mag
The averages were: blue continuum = 24.1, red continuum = 21.5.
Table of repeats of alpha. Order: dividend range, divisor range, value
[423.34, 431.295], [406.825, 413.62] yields 0.93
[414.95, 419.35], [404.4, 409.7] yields 1.10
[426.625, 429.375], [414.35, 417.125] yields 0.92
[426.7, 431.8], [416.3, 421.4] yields 0.85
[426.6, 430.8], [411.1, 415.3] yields 0.87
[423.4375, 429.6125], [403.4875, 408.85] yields 1.05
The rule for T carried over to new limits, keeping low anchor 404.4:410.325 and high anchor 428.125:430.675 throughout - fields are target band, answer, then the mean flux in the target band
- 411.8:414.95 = -0.11 mag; 24.9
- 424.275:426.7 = -0.16 mag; 23.6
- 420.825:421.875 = -0.22 mag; 25.7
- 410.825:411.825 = -0.17 mag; 26.8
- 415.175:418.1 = -0.16 mag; 25.3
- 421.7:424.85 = -0.13 mag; 23.4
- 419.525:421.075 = -0.16 mag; 24.6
